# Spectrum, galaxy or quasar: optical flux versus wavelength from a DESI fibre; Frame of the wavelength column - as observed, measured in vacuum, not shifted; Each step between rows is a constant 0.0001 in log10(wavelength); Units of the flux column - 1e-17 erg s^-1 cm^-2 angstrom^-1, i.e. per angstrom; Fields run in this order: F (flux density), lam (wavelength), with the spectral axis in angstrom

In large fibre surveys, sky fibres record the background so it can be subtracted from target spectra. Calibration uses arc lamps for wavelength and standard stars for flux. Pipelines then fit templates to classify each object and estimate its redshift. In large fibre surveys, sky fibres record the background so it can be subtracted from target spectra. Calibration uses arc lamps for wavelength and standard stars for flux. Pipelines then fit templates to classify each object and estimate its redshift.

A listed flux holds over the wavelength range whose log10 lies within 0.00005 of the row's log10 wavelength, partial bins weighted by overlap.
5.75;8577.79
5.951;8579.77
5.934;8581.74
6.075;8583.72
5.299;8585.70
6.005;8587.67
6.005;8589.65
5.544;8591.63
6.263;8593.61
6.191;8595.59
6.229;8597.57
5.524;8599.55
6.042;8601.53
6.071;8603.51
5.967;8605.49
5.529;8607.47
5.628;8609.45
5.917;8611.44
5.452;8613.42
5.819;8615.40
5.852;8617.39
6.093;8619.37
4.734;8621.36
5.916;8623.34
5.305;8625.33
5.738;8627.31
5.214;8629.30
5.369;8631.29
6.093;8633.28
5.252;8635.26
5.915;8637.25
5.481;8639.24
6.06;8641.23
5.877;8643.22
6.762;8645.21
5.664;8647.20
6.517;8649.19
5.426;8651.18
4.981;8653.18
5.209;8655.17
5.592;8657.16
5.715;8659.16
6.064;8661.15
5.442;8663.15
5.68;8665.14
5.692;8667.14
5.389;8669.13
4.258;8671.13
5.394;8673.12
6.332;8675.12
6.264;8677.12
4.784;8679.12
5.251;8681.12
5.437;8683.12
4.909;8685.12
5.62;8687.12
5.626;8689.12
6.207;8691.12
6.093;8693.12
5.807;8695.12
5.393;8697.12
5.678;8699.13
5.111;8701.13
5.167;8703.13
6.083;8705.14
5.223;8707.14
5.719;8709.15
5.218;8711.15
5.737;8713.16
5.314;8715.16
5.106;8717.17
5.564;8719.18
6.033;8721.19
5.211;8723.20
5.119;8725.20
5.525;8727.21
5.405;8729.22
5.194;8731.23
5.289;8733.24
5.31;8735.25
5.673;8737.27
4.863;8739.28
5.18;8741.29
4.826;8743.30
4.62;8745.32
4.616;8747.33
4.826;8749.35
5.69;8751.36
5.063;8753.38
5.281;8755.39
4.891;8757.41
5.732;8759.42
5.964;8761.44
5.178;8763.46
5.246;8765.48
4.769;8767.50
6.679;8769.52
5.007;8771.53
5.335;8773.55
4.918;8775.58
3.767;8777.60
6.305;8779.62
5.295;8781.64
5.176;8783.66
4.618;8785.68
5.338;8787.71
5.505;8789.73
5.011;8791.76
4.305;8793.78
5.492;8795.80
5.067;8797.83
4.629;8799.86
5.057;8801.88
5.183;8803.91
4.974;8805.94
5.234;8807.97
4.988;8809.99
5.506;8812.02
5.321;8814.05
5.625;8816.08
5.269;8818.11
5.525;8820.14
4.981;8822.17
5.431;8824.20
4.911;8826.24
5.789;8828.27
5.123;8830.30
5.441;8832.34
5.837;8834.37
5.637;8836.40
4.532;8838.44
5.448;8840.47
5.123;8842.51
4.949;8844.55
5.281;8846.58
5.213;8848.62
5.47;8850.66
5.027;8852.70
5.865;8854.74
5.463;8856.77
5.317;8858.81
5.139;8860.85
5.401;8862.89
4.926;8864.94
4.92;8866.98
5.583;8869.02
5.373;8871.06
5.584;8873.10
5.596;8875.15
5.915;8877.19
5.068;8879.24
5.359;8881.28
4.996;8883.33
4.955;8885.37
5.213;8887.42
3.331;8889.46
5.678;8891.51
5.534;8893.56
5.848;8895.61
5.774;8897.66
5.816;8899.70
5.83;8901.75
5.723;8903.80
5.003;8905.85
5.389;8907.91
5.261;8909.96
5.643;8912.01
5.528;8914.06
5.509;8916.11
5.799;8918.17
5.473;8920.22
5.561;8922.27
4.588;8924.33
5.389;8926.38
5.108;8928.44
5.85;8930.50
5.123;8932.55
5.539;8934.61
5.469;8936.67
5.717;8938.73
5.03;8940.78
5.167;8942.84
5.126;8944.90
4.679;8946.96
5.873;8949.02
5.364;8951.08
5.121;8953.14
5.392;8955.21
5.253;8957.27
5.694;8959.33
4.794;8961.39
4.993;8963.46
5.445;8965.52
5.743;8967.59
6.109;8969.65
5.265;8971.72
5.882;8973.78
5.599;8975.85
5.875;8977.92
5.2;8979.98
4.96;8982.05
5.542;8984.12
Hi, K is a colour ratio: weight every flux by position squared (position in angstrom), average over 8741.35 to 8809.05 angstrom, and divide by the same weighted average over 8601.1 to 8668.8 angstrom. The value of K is 0.93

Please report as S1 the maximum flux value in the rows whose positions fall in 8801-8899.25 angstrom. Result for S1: 5.915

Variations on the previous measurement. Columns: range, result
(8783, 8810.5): 5.505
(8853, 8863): 5.865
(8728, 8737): 5.405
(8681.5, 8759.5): 6.207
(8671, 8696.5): 6.332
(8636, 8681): 6.762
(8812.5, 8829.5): 5.789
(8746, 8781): 6.679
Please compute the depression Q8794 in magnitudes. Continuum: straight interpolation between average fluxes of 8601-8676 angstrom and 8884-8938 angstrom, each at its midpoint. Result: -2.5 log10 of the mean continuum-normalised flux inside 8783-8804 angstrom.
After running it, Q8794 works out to 0.10 mag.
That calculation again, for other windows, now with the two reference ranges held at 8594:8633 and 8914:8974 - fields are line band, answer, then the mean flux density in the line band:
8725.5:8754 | 0.09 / 5.15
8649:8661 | 0.03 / 5.54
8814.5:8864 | 0.03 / 5.32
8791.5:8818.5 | 0.08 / 5.12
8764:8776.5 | 0.05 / 5.32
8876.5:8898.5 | 0.04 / 5.23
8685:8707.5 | 0.01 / 5.61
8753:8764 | 0.04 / 5.38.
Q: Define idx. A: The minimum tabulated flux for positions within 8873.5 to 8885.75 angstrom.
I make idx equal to 4.955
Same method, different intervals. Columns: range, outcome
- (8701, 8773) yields 4.616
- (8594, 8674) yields 4.258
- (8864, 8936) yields 3.331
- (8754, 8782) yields 3.767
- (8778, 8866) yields 4.305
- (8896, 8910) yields 5.003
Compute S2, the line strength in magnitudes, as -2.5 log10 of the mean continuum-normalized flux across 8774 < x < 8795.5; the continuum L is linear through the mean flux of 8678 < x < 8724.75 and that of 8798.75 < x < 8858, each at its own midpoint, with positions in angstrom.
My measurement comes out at 0.062 mag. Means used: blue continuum 5.49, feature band 5.05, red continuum 5.27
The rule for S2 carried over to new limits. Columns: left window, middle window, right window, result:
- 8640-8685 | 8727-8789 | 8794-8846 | 0.035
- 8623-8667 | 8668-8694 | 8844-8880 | 0.025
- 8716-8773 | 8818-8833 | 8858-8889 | -0.009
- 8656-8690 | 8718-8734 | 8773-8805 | -0.025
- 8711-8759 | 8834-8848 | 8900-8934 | 0.025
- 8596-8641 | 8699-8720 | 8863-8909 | 0.028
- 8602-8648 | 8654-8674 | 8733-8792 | 0.027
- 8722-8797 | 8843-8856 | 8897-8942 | 0.009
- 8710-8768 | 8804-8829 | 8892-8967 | 0.007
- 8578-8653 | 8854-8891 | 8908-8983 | 0.052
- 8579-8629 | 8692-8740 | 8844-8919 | 0.032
